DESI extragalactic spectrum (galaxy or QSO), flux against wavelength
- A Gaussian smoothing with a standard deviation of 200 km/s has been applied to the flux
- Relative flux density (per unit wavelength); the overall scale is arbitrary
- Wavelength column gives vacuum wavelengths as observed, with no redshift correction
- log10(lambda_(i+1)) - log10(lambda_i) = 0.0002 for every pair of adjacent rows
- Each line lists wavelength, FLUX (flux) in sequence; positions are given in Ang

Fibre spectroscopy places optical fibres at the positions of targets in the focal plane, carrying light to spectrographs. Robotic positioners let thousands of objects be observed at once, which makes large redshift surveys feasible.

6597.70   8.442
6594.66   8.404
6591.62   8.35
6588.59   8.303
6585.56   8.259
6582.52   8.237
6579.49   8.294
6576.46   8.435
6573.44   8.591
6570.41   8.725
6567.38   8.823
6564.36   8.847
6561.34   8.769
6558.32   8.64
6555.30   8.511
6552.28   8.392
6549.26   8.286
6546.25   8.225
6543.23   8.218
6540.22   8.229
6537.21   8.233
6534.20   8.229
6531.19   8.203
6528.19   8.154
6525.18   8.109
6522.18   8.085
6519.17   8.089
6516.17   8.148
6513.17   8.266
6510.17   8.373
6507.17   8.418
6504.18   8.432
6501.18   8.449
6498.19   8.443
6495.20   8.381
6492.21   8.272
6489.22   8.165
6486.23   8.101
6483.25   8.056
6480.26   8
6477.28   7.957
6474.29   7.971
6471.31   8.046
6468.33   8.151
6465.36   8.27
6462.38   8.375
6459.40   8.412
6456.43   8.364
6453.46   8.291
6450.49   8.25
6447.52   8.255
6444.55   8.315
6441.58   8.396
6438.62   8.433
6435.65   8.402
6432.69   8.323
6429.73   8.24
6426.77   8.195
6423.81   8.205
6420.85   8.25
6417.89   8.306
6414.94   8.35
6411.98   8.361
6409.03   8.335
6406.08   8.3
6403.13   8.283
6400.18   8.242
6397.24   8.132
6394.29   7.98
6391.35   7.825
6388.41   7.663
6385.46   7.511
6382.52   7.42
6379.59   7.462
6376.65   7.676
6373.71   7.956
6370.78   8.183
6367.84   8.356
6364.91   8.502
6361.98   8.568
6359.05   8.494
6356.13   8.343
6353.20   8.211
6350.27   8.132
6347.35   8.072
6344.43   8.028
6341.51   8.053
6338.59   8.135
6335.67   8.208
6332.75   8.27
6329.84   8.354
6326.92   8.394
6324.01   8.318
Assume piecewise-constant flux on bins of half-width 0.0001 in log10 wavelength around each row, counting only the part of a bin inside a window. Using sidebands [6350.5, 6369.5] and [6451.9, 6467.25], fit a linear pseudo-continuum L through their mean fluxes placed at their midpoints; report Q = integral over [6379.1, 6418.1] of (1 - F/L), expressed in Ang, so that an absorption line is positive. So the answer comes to 1.6 Ang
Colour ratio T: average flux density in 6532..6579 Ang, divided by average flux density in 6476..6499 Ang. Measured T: 1.0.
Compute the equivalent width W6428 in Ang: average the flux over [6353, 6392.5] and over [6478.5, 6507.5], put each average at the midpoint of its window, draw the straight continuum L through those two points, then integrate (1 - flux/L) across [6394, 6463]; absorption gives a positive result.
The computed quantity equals -1.4 Ang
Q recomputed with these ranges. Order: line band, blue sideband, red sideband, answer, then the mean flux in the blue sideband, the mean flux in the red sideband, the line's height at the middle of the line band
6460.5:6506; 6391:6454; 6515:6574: 0.6 Ang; 8.27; 8.37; 8.32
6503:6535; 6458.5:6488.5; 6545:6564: 0.4 Ang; 8.13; 8.5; 8.34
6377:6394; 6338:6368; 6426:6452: 1.4 Ang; 8.27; 8.32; 8.28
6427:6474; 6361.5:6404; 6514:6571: -0.9 Ang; 7.97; 8.36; 8.13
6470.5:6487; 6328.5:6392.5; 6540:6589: 0.6 Ang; 8.06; 8.47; 8.3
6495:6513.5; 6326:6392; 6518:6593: -0.2 Ang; 8.08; 8.37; 8.29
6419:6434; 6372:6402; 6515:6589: -0.6 Ang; 7.8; 8.36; 7.93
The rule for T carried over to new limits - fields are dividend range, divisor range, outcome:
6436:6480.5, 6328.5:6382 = 1.01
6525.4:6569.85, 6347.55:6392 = 1.05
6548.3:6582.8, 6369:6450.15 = 1.06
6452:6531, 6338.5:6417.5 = 1.02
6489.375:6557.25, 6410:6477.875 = 1.00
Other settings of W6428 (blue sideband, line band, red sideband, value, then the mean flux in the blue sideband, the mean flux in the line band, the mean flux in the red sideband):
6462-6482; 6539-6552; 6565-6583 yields 0.3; 8.09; 8.25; 8.55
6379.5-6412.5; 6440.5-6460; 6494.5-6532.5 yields -0.5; 7.97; 8.32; 8.27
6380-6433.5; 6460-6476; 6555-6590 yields 0.2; 8.09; 8.17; 8.54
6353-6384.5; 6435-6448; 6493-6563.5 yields -0.3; 8.09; 8.36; 8.32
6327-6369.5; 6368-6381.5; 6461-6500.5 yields 0.6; 8.27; 7.86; 8.17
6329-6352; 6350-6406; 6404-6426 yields 1.2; 8.15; 8.05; 8.29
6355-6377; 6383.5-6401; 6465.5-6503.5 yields 0.8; 8.29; 7.87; 8.18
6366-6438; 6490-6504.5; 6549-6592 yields -0.1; 8.09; 8.38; 8.51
